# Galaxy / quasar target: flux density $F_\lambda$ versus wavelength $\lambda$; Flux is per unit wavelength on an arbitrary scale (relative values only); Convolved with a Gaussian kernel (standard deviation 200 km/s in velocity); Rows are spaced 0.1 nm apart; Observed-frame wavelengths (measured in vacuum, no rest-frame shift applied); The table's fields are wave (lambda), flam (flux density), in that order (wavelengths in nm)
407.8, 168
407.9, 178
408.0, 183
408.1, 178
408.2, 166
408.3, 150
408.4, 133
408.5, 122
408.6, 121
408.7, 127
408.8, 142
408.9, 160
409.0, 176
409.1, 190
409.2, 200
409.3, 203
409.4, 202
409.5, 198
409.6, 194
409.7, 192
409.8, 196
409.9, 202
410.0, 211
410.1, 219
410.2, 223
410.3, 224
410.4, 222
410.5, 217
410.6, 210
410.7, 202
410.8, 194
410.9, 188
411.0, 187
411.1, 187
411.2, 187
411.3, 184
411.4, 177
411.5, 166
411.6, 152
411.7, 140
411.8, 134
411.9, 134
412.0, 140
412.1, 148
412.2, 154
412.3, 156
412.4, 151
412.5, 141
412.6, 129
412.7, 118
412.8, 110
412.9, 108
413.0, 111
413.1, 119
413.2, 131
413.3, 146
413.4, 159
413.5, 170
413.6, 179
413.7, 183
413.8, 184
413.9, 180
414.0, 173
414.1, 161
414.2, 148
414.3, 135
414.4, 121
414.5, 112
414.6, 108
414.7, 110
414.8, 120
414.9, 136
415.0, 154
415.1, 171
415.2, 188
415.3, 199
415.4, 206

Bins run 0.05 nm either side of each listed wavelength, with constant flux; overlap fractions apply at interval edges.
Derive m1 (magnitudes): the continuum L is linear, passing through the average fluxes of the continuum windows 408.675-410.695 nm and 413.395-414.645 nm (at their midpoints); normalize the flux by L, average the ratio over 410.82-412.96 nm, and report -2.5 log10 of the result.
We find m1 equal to 0.16 mag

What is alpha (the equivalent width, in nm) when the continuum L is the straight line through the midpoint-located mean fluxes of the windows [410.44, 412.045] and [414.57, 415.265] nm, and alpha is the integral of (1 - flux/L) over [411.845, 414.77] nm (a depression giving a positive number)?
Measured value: 0.28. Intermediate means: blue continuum 175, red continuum 143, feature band 142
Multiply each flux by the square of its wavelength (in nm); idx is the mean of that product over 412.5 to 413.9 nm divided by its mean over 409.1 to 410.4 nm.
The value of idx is 0.71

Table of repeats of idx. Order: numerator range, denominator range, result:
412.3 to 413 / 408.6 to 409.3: 0.78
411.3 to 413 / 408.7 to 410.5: 0.73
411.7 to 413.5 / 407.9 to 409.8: 0.81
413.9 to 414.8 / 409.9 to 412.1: 0.74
